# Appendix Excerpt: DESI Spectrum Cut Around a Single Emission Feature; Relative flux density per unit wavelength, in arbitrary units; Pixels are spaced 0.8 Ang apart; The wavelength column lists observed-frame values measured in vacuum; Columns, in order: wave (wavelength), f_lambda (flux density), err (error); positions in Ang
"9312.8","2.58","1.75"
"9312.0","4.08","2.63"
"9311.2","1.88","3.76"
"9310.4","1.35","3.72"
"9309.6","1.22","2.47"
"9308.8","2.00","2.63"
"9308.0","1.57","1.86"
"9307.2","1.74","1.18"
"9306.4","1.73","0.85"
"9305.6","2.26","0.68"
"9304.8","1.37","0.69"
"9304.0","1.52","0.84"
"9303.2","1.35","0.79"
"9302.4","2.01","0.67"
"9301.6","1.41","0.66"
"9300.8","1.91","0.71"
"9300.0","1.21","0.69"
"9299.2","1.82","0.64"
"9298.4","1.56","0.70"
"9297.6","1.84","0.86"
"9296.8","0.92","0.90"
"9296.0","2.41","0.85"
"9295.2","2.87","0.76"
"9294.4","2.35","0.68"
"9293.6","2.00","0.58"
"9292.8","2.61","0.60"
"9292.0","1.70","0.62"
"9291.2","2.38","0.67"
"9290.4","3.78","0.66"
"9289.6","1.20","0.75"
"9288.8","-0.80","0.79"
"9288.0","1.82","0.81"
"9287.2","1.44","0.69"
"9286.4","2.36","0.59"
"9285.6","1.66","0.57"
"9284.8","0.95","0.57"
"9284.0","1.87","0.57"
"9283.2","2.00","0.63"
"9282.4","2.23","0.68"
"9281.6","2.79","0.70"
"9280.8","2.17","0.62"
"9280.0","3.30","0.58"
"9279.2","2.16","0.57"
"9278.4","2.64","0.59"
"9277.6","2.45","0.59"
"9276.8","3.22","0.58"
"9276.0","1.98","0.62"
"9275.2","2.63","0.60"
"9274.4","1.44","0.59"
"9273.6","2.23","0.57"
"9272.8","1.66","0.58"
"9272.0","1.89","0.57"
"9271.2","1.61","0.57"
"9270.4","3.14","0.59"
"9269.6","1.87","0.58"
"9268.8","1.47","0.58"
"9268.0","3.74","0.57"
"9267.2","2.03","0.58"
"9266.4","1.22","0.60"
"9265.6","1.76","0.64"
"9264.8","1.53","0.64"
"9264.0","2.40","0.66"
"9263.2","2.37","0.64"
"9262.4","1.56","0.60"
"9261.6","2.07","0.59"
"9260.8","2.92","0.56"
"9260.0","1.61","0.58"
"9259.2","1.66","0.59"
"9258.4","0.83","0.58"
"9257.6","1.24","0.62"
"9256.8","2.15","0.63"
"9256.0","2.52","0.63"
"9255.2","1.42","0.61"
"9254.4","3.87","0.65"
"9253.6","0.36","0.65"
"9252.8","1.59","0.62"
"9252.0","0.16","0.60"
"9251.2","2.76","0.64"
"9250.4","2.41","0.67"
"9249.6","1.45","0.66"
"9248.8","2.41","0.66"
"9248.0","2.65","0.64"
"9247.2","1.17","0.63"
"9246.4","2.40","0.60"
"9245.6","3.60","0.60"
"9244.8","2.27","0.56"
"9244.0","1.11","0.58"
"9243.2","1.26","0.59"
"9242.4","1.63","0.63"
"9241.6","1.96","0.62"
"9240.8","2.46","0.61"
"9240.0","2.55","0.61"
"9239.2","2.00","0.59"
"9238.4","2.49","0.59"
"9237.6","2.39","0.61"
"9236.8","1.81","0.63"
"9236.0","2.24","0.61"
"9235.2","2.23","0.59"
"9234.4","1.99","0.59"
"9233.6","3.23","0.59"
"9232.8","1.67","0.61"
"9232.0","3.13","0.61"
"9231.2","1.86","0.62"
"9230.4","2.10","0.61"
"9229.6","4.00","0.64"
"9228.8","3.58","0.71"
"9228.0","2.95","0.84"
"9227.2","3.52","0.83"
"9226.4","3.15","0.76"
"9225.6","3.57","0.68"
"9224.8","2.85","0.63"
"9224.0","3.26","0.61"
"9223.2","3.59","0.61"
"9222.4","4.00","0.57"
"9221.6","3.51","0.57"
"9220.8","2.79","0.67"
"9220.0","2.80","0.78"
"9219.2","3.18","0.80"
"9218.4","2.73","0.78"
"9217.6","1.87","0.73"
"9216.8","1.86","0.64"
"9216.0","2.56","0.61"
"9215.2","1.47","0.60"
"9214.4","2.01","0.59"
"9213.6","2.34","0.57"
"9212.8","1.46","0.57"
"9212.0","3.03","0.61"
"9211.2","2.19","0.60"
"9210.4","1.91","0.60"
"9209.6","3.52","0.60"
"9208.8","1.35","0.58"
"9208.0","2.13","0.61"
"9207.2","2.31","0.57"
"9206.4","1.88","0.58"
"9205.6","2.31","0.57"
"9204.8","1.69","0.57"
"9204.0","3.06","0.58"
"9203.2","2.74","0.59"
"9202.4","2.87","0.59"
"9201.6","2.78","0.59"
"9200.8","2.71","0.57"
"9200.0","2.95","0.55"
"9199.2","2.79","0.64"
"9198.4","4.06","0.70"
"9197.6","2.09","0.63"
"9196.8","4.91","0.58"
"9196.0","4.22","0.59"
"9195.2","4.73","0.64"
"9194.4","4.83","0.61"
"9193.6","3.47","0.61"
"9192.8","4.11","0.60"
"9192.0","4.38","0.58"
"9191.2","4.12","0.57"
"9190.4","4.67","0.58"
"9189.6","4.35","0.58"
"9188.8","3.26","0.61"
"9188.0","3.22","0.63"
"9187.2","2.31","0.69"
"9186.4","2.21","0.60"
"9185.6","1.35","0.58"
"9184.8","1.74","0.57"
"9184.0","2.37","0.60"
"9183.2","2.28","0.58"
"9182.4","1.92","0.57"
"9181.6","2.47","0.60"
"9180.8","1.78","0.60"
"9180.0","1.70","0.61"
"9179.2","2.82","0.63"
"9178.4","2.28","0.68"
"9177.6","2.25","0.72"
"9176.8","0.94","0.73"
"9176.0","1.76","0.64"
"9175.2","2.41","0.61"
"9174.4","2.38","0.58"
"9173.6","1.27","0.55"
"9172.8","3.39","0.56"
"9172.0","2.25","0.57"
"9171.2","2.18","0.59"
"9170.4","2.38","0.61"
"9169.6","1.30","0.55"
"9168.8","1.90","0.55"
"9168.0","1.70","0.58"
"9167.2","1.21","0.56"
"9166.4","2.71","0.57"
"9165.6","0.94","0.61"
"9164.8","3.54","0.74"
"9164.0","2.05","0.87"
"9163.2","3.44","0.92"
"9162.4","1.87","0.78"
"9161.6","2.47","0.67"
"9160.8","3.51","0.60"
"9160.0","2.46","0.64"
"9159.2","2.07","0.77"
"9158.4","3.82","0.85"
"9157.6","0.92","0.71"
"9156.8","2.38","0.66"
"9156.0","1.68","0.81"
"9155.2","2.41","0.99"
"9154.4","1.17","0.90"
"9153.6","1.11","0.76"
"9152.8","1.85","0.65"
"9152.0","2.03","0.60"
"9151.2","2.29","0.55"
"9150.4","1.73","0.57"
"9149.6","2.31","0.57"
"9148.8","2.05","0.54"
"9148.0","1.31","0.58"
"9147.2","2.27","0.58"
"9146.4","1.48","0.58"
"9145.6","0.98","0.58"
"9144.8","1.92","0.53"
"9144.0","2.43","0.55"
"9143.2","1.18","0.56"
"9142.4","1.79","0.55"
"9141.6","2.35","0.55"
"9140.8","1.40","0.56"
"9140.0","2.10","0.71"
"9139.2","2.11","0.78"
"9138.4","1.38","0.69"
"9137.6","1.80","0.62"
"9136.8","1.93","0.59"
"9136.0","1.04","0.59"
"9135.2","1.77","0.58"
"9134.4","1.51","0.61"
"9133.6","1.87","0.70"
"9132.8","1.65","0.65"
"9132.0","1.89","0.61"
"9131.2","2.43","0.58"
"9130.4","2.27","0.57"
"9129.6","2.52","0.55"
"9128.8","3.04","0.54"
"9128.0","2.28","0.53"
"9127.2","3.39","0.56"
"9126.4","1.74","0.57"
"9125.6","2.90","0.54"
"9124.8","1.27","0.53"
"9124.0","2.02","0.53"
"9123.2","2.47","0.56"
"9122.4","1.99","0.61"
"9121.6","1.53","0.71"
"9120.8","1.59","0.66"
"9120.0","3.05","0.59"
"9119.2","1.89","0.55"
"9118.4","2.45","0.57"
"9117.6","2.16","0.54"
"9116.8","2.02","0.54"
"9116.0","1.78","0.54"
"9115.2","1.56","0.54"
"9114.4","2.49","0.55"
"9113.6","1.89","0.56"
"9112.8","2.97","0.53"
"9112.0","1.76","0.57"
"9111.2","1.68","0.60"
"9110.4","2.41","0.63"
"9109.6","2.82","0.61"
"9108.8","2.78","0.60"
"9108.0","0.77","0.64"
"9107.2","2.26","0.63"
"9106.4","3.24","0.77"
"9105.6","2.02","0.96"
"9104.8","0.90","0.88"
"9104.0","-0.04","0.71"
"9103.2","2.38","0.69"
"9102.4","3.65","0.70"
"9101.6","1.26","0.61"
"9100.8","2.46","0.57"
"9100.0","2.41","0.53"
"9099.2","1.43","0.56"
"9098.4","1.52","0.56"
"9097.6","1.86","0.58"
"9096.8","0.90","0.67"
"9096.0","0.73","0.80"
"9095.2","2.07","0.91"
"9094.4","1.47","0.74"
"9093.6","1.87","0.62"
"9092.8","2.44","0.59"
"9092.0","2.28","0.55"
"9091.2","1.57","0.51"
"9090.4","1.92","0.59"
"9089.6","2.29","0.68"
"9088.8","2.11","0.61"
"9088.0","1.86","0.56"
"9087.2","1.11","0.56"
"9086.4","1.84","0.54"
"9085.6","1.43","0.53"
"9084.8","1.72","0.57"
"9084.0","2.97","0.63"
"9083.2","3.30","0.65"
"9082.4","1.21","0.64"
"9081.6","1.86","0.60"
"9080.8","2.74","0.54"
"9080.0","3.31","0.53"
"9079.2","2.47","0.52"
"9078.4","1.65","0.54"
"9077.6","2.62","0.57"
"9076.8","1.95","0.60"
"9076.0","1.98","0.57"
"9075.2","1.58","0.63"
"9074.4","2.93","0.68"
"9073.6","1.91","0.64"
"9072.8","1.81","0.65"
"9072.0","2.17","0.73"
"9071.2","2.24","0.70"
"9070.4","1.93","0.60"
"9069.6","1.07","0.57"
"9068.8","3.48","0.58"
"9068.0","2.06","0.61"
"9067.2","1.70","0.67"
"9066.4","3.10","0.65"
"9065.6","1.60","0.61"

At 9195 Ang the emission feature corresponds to Halpha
